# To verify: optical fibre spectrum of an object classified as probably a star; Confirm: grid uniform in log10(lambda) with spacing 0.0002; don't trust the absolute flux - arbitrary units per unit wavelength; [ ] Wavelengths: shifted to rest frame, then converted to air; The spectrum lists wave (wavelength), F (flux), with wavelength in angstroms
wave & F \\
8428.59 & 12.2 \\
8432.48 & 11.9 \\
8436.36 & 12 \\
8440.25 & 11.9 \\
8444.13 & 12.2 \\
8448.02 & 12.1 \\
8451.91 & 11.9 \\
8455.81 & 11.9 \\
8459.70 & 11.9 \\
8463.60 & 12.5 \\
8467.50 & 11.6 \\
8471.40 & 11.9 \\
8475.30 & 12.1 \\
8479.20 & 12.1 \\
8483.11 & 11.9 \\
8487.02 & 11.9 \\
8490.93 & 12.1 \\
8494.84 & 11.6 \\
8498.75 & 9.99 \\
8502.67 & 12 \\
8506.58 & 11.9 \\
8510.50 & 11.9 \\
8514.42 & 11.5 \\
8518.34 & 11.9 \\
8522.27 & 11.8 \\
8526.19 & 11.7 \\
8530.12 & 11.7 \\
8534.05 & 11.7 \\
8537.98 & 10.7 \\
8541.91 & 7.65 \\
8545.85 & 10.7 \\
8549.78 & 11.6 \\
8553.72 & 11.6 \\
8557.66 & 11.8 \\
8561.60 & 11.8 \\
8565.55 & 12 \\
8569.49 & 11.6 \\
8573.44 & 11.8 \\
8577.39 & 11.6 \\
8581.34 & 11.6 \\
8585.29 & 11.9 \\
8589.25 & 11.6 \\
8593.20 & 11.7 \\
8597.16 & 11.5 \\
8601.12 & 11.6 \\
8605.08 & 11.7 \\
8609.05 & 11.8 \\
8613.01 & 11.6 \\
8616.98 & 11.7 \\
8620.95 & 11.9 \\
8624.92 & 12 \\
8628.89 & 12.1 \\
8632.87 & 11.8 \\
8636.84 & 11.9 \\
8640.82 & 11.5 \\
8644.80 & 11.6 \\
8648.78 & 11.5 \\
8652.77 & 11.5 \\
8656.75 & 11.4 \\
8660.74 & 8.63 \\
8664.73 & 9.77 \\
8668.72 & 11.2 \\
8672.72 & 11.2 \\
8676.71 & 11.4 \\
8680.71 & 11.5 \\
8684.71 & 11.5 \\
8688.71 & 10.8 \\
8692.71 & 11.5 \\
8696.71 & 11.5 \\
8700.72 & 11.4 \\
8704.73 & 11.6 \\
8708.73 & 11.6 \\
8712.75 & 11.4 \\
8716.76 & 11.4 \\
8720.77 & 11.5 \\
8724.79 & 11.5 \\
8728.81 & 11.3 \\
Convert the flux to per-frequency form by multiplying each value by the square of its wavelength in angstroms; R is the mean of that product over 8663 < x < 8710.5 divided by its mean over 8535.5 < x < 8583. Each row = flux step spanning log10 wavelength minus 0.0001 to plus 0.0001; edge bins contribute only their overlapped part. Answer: 1.03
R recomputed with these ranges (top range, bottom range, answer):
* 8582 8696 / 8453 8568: 1.02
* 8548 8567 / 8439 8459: 1.00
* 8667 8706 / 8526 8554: 1.09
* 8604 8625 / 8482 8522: 1.04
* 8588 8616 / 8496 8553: 1.06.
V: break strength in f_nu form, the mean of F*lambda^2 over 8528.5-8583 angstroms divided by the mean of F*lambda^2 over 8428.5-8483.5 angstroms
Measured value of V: 0.96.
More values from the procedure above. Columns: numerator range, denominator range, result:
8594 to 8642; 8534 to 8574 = 1.07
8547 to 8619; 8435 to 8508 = 1.01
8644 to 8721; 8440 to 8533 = 0.99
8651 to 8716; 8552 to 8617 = 0.97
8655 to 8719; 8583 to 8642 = 0.96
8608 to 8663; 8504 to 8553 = 1.05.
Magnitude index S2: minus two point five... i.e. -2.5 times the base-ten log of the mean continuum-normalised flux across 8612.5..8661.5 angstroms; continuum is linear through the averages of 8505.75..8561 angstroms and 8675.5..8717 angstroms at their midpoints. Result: -0.02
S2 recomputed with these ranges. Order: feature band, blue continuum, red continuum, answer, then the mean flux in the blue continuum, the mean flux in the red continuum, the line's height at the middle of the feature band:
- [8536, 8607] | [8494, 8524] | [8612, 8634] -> 0.03 mag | 11.6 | 11.9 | 11.7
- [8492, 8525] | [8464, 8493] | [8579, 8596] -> 0.03 mag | 12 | 11.7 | 11.9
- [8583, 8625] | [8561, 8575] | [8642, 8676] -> -0.03 mag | 11.8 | 10.9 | 11.4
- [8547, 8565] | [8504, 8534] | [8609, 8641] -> 0.01 mag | 11.8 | 11.8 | 11.8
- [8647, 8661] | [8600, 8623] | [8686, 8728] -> 0.06 mag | 11.7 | 11.4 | 11.6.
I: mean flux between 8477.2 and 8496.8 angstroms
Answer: 11.9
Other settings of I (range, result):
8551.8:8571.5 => 11.8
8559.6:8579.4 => 11.8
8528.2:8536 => 11.7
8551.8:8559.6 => 11.7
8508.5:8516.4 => 11.7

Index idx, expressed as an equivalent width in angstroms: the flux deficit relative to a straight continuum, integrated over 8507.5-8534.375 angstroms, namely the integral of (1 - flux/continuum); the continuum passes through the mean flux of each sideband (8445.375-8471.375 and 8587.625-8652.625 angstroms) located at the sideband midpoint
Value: 0.3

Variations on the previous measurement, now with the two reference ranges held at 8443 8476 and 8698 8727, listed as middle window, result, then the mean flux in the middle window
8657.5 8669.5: 1.8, 9.89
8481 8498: 0.3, 11.7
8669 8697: 0.5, 11.3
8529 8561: 2.4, 10.9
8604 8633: -0.4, 11.8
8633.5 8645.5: -0.1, 11.7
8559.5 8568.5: -0.1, 11.9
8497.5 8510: 0.5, 11.4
